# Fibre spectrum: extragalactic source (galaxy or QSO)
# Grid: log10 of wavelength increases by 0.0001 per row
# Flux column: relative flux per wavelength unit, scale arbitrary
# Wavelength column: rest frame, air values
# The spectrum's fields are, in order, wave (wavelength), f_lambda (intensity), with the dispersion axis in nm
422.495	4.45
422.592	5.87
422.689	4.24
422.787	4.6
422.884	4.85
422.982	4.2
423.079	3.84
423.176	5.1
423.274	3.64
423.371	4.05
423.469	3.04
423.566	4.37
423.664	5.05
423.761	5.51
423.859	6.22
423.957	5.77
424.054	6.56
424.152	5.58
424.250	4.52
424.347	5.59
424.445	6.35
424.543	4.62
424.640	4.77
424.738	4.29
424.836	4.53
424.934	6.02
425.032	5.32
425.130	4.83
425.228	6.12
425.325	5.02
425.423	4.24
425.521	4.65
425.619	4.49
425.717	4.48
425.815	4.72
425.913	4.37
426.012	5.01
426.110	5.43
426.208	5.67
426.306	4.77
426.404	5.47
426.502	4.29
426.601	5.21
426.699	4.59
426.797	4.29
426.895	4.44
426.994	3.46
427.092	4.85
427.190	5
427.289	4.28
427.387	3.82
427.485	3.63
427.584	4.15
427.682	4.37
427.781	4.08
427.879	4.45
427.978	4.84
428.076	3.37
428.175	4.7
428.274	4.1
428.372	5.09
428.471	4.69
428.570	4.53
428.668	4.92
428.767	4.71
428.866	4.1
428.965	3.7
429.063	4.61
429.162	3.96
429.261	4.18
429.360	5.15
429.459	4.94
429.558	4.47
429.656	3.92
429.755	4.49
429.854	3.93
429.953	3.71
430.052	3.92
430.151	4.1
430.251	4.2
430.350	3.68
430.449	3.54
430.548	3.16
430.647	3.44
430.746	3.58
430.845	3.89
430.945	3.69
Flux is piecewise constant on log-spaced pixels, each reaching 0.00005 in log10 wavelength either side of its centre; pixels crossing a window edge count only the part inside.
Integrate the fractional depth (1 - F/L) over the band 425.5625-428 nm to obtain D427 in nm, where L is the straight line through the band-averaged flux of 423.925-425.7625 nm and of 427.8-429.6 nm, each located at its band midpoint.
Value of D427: 0.12 nm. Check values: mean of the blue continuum 5.14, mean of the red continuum 4.47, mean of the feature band 4.56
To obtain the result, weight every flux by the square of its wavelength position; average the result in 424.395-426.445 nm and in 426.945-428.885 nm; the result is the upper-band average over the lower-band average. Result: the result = 0.88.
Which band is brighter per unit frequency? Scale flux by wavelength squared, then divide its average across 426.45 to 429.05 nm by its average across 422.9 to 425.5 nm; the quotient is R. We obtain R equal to 0.90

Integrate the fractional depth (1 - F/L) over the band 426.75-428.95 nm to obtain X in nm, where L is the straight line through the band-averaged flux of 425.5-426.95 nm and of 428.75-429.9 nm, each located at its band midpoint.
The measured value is 0.097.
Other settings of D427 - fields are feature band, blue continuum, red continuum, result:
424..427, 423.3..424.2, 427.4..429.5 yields -0.09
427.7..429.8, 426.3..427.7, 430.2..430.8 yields -0.22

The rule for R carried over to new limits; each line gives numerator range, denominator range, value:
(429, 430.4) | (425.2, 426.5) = 0.88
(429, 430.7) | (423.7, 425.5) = 0.79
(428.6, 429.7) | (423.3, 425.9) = 0.90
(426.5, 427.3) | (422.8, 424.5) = 0.93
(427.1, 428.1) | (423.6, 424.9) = 0.81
